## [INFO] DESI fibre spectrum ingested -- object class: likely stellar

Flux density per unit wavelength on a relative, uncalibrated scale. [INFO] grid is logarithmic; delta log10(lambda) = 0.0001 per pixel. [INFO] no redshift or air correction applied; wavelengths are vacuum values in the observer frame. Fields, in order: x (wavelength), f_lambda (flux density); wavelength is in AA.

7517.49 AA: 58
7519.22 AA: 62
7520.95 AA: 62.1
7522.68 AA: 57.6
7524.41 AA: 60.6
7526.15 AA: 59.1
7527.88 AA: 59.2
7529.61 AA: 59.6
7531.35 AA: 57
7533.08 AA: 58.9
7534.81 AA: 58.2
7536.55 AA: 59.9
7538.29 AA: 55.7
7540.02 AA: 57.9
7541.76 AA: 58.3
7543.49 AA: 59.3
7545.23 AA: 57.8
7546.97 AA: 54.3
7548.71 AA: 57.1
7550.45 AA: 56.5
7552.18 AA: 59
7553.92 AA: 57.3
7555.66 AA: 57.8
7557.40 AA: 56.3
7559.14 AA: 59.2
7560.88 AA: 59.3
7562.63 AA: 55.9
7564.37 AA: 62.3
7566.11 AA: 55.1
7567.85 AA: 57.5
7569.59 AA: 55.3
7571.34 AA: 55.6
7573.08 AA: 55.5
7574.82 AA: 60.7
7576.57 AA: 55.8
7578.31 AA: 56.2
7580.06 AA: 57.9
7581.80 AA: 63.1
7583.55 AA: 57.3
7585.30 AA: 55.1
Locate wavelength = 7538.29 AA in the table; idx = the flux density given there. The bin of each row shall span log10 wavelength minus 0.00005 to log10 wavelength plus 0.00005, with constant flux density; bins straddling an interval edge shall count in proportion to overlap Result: 55.7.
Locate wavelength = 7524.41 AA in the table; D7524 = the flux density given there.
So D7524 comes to 60.6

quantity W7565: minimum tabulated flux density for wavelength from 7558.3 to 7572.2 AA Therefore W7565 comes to 55.1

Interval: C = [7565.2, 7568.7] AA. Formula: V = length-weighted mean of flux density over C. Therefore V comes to 56.4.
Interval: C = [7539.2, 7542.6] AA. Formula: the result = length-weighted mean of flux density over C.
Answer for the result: 58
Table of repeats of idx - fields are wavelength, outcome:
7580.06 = 57.9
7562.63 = 55.9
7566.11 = 55.1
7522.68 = 57.6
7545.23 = 57.8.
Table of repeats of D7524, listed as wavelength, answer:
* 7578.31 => 56.2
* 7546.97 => 54.3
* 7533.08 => 58.9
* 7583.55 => 57.3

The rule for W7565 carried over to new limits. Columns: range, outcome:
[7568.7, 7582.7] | 55.3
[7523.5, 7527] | 59.1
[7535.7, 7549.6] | 54.3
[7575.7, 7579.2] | 55.8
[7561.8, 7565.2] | 55.9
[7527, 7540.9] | 55.7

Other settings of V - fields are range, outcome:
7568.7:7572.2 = 55.4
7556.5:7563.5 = 57.6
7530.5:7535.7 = 58.1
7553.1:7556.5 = 57.5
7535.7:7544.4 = 58.2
